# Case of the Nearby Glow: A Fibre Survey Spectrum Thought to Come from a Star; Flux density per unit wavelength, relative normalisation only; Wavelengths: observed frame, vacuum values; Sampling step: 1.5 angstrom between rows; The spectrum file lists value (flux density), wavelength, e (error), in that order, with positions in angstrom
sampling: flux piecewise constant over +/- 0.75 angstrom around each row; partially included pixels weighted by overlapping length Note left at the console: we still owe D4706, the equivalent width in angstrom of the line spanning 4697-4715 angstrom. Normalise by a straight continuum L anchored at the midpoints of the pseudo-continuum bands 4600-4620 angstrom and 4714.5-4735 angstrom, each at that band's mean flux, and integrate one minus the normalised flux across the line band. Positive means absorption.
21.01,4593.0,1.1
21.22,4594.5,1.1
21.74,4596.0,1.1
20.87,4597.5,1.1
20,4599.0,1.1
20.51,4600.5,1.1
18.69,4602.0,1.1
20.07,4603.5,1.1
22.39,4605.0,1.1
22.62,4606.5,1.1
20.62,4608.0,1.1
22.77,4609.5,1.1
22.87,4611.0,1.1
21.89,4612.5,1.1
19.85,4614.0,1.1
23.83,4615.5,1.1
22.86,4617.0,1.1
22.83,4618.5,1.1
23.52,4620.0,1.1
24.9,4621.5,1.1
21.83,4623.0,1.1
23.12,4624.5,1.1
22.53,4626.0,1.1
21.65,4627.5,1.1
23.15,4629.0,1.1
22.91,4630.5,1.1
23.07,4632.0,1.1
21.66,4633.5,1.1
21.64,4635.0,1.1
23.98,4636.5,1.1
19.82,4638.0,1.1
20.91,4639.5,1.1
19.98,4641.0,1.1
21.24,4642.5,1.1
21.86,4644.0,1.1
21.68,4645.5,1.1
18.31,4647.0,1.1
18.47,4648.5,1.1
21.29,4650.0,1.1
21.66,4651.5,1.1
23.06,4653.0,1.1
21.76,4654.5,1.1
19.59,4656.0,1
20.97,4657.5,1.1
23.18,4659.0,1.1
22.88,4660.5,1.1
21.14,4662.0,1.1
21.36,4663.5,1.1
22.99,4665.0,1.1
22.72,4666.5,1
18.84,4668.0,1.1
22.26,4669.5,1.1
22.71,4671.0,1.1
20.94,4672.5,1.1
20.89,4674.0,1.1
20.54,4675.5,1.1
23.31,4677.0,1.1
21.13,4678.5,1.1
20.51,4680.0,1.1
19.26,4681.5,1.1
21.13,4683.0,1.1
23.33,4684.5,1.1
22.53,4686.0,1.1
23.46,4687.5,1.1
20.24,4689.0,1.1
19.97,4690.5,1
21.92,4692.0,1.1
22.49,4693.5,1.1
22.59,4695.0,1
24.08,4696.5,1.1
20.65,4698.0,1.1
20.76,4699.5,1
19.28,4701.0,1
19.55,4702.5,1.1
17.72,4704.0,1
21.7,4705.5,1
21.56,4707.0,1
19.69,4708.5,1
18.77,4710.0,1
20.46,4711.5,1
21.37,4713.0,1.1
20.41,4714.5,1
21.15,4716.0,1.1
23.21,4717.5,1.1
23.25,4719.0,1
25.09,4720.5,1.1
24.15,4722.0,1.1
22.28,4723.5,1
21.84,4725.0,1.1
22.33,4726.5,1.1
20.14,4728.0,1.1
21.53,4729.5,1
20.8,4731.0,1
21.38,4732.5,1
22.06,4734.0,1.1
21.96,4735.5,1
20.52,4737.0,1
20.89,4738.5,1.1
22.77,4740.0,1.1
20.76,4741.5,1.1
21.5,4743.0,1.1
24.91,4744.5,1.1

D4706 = 1.5 angstrom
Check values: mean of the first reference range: 21.8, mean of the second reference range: 22.2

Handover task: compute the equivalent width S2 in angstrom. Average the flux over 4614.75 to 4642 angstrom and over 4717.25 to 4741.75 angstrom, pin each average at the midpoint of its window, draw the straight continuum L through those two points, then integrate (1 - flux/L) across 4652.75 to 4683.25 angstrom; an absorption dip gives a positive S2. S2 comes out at 1.13 angstrom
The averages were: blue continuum 22.4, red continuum 22.1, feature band 21.5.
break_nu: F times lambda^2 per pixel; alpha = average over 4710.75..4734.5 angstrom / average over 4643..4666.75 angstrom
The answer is 1.1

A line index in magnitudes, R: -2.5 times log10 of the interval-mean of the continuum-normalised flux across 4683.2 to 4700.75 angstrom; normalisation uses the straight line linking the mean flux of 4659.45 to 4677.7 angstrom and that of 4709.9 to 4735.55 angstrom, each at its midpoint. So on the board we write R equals -0.01 mag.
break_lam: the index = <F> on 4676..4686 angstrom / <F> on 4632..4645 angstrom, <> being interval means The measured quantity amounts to 1.0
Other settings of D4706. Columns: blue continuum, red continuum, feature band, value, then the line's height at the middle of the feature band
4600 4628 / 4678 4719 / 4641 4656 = 0.54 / 21.7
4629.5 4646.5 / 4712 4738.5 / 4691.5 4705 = 0.52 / 21.8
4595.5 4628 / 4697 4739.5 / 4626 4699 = 0.05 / 21.6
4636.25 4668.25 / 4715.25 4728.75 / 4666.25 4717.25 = 2.06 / 22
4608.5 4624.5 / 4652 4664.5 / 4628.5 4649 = 0.80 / 22.2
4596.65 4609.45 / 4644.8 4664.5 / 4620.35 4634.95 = -1.19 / 21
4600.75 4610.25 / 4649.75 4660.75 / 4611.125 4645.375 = -1.27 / 21.4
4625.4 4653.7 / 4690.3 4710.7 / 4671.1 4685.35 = -0.17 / 21.1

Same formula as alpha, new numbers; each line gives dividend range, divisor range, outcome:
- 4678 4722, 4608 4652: 1.00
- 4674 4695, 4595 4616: 1.05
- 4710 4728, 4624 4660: 1.06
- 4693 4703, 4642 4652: 1.06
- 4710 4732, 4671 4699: 1.03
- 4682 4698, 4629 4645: 1.04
